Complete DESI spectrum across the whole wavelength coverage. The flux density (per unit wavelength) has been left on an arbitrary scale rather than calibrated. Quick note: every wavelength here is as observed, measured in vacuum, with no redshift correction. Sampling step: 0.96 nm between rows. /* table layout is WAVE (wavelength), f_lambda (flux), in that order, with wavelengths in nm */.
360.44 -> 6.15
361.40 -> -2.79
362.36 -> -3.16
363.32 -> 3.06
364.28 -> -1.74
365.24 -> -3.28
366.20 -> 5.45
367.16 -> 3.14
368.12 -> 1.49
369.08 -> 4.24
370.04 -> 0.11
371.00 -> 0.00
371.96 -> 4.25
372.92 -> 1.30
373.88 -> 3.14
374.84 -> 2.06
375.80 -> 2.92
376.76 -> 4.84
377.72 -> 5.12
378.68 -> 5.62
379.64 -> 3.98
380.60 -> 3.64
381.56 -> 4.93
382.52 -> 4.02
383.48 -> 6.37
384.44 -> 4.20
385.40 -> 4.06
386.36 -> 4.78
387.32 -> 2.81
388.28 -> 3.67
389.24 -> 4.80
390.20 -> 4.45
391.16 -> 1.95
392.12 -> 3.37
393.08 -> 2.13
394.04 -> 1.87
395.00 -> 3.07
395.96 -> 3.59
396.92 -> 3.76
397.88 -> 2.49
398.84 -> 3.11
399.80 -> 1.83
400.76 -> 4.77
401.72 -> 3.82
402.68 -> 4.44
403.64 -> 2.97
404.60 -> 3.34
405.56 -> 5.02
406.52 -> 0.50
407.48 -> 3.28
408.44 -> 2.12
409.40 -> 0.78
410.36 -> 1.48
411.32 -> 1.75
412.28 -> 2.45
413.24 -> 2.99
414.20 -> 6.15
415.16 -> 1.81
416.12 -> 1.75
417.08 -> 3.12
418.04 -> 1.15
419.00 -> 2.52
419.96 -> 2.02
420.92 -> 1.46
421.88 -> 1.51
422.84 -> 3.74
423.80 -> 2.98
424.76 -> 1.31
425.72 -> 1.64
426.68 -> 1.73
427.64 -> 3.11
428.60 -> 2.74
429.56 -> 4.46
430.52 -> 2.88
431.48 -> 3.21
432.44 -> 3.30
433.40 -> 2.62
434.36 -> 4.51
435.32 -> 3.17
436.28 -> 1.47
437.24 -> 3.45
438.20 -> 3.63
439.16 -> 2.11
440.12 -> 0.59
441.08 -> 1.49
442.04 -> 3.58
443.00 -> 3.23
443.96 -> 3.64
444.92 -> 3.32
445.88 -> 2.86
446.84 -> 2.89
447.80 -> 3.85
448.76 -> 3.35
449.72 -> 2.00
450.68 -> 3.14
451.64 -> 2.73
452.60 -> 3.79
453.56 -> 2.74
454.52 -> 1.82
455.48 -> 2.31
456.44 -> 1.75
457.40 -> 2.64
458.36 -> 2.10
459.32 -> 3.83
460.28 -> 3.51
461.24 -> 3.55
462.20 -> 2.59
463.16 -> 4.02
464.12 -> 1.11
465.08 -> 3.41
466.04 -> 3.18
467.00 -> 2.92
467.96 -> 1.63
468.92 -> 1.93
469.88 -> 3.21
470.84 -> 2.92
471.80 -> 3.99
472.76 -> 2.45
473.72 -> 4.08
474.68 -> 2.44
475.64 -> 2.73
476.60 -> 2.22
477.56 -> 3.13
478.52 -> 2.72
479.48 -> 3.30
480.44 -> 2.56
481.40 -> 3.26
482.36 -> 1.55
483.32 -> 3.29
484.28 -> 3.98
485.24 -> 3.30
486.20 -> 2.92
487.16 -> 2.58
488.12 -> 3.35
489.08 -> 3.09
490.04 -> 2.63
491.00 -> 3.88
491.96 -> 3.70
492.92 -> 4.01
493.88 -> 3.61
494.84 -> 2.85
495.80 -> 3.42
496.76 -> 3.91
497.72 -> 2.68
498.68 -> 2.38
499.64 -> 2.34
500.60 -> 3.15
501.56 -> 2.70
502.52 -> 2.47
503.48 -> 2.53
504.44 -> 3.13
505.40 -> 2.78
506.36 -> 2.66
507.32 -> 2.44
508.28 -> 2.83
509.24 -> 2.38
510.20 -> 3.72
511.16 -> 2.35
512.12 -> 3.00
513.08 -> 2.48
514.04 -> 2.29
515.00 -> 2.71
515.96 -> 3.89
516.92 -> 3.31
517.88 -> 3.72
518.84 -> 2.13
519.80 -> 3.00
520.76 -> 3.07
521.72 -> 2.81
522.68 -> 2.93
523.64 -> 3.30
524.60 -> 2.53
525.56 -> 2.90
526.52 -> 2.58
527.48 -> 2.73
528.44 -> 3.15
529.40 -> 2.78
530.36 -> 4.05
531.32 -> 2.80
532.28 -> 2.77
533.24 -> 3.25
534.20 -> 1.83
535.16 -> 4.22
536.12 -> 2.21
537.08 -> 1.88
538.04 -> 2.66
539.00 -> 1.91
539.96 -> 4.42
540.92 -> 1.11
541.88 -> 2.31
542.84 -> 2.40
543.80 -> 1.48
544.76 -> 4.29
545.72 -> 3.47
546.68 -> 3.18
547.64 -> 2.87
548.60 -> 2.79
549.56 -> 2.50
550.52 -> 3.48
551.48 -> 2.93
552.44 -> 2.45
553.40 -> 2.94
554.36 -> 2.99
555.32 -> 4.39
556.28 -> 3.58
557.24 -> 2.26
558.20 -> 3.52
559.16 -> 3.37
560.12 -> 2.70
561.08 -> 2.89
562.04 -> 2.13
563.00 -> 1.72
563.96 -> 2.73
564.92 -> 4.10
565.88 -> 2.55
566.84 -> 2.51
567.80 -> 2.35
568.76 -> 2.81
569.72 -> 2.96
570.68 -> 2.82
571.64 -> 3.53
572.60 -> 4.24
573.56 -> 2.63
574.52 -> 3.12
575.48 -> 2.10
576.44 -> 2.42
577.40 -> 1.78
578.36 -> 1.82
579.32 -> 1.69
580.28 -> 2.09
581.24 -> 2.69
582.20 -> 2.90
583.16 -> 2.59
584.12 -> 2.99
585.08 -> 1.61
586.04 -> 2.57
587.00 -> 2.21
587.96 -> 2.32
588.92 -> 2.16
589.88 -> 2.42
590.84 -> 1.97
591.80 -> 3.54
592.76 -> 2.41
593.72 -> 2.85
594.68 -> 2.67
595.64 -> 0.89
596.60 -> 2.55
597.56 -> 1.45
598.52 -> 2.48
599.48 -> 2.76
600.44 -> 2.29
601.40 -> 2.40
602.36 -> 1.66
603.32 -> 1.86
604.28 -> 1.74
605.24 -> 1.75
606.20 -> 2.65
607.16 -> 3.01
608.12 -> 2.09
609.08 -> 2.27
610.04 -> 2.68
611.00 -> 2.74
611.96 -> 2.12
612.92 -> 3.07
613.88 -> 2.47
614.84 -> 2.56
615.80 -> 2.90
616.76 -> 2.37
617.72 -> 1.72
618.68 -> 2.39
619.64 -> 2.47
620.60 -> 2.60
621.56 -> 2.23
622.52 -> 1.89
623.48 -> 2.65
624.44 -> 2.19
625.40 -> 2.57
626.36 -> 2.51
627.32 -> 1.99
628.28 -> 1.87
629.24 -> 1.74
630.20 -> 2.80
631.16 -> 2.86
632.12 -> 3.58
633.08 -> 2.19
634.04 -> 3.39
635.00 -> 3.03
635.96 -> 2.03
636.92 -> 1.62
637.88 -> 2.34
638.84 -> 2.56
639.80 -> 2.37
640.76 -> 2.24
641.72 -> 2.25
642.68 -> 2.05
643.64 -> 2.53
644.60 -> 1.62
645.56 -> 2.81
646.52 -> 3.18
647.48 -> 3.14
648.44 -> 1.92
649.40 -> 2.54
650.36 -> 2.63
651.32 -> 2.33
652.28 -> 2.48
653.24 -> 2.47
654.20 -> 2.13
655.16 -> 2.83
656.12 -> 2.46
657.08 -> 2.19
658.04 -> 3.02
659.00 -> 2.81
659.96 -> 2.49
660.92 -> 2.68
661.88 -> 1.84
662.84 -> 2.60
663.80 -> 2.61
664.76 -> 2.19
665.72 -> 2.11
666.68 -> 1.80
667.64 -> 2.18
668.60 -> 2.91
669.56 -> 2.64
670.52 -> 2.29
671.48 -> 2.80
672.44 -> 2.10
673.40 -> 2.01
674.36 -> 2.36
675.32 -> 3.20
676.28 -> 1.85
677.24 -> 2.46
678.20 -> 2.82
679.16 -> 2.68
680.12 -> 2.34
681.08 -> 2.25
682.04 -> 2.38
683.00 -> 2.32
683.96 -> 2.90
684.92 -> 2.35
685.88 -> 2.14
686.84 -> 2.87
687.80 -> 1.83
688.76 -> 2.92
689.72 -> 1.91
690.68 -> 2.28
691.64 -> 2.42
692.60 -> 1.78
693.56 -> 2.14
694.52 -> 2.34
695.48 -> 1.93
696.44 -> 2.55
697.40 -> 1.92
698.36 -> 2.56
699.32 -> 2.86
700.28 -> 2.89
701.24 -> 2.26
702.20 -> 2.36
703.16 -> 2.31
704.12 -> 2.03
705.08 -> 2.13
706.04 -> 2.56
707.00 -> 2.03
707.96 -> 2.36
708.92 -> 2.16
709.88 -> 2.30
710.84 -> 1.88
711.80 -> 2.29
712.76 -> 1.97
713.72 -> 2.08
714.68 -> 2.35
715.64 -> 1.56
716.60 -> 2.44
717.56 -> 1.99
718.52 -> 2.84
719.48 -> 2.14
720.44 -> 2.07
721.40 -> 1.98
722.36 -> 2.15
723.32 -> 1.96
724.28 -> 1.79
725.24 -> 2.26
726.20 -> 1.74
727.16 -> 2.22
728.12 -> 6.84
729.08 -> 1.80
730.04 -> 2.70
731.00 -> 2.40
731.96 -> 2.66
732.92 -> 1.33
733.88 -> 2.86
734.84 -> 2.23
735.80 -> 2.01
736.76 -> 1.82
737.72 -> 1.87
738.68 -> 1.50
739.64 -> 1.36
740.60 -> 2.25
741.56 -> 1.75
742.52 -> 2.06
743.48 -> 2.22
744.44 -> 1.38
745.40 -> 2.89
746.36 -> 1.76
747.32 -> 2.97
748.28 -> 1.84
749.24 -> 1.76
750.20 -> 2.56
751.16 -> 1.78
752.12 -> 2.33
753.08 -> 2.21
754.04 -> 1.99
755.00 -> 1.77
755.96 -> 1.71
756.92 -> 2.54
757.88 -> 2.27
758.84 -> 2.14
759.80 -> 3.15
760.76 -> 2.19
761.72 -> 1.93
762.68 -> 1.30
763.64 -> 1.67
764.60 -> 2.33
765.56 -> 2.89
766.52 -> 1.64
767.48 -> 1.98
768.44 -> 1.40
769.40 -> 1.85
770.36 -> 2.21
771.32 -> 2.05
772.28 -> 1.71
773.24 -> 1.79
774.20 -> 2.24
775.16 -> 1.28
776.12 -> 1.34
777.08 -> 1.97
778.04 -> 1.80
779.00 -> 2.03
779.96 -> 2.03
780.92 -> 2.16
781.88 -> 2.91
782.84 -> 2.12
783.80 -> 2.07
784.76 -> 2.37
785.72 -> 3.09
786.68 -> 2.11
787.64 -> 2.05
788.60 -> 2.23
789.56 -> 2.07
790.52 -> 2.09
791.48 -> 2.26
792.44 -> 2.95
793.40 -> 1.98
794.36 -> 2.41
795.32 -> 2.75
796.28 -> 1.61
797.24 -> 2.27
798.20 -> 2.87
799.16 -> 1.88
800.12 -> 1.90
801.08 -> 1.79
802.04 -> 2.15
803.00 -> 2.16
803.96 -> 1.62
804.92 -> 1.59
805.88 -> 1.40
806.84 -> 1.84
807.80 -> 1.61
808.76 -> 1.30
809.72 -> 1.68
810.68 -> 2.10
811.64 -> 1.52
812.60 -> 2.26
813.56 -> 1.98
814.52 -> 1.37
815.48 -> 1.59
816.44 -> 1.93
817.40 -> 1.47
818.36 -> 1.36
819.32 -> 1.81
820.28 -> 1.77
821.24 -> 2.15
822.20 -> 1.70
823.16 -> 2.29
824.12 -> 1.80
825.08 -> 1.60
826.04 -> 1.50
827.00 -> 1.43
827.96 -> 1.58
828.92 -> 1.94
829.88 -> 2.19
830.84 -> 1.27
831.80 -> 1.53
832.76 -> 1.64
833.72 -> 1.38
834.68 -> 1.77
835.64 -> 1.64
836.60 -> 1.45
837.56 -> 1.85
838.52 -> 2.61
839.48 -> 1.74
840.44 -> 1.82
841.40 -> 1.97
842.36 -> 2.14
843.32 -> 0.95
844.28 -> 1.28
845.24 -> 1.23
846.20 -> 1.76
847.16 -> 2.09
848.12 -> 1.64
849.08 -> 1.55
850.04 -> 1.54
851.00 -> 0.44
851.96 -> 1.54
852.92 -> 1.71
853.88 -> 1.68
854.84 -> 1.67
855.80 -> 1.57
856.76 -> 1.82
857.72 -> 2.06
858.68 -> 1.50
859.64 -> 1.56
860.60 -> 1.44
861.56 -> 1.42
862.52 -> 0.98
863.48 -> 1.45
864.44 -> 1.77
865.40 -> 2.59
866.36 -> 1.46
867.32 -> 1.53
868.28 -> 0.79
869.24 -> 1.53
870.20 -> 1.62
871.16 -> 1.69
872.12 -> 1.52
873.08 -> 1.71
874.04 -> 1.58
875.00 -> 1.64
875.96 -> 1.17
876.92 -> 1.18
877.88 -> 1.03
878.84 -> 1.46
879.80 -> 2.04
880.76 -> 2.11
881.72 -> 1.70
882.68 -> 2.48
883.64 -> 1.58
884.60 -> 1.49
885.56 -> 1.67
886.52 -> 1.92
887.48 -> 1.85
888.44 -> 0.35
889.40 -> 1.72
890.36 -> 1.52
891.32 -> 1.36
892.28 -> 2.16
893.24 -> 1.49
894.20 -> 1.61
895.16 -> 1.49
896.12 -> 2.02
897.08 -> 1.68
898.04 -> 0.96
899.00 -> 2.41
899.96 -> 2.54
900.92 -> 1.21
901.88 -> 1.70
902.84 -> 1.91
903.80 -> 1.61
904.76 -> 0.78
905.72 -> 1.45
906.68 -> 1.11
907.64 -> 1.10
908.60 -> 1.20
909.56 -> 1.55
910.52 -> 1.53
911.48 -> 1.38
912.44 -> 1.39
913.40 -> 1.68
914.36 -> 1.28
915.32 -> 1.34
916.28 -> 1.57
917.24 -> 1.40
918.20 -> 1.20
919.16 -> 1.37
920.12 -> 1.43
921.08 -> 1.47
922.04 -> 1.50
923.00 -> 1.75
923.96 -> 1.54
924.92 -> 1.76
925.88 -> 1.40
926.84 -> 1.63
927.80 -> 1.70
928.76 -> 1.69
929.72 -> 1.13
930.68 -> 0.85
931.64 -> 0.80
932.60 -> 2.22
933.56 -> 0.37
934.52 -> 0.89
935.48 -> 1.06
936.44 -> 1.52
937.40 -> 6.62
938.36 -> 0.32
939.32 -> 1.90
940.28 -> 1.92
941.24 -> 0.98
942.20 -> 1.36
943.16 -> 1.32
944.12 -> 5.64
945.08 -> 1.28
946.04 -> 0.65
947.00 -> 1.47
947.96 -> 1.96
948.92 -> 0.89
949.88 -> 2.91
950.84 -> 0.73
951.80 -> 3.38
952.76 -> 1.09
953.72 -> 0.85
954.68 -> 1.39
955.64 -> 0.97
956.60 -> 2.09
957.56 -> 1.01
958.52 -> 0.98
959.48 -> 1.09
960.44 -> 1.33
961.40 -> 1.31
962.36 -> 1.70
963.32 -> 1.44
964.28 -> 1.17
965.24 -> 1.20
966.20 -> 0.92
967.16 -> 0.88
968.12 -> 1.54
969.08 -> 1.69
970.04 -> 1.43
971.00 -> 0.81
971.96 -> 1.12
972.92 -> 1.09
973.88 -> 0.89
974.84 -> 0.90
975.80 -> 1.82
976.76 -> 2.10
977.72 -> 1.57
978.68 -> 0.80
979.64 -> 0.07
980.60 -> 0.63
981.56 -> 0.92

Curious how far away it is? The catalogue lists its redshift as 0.11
